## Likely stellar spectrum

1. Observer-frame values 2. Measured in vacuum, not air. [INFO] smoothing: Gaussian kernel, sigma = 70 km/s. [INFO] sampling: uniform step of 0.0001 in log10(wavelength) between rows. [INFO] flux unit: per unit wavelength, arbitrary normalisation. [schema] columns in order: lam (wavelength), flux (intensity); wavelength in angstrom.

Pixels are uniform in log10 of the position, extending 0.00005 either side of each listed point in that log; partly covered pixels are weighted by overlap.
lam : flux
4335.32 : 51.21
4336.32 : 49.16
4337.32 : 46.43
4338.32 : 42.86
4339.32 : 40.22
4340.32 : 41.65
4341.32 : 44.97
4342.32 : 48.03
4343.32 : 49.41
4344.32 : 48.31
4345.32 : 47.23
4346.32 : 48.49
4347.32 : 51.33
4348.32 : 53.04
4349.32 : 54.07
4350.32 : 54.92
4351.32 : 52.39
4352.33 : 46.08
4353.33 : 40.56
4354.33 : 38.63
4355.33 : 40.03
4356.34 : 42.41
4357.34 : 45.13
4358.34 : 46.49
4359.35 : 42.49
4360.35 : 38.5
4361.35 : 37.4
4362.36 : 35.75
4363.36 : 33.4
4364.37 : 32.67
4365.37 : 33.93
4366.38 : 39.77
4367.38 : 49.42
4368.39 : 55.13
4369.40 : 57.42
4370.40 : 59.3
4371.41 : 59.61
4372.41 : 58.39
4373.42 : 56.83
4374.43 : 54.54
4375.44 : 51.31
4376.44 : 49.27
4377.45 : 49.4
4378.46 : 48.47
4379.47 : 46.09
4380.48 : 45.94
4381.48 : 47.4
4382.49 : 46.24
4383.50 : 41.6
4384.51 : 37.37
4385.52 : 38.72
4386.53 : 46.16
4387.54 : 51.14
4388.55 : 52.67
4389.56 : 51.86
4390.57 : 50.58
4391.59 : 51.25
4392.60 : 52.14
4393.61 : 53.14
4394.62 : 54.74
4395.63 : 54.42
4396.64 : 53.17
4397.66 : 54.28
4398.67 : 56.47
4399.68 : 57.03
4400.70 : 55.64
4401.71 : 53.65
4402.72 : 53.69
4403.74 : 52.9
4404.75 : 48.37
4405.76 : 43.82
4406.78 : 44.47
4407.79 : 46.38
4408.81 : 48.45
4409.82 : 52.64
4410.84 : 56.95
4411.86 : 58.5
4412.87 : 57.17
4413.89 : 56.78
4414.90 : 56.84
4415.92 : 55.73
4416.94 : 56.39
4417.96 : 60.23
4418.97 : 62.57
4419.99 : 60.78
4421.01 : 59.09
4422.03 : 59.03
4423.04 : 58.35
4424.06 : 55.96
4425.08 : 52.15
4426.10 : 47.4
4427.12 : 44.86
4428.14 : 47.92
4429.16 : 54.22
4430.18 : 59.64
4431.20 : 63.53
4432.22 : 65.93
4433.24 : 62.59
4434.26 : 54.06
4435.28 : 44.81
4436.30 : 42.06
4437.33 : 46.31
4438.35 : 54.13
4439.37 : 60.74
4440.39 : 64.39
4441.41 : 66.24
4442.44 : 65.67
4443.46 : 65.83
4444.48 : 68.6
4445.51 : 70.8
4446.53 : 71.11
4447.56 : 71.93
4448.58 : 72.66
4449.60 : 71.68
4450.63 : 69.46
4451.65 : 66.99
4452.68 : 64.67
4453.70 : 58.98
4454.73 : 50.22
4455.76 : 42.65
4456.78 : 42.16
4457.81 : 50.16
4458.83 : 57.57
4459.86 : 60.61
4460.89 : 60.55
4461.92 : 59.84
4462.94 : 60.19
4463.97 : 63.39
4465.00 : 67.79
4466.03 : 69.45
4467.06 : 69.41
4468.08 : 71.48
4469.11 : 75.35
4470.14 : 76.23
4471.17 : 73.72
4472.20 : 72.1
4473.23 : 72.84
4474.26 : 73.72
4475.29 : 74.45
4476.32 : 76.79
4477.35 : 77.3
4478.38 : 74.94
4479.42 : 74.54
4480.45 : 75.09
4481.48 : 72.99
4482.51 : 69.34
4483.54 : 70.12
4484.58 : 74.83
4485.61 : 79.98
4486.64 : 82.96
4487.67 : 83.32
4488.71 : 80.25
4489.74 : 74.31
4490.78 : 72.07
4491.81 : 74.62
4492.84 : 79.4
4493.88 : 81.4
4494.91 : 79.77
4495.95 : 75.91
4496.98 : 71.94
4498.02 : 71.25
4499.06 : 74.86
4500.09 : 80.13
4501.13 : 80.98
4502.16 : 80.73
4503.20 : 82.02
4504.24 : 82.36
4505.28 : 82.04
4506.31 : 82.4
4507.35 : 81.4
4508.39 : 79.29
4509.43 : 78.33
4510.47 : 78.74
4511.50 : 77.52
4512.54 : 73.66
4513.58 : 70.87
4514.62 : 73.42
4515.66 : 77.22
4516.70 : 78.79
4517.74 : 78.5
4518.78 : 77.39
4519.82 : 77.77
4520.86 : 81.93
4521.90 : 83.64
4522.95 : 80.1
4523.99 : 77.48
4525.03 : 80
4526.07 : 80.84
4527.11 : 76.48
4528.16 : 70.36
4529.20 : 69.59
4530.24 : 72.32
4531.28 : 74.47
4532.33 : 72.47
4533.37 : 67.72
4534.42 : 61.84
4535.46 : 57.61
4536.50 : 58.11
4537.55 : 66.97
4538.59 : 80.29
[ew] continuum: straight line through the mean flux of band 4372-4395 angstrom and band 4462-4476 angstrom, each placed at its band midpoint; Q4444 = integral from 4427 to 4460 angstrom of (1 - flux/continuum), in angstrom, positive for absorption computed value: 2.49 angstrom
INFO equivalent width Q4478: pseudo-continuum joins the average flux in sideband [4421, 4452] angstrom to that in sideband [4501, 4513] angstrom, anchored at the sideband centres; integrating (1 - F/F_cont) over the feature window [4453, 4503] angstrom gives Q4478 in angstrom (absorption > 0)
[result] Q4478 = 0.8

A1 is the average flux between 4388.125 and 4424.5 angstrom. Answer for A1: 54.3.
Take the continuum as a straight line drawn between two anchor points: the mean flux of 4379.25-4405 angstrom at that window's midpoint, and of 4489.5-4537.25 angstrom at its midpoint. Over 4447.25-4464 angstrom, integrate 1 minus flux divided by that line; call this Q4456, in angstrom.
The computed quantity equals 1.0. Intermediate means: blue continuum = 50.3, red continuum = 75.9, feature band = 60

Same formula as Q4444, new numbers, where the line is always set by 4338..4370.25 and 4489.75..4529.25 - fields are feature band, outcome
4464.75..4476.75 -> -0.6 angstrom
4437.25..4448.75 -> -0.3 angstrom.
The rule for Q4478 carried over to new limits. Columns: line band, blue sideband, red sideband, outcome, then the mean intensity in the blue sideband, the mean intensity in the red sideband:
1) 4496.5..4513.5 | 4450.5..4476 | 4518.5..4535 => -1.67 angstrom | 64.2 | 75.2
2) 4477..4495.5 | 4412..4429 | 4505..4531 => -1.59 angstrom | 55.7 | 77.6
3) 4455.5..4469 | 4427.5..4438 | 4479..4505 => 1.08 angstrom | 54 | 77.1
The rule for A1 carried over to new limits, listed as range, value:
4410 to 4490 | 63.7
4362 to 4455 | 54.2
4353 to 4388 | 45.7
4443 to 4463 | 61.9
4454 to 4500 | 70.3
